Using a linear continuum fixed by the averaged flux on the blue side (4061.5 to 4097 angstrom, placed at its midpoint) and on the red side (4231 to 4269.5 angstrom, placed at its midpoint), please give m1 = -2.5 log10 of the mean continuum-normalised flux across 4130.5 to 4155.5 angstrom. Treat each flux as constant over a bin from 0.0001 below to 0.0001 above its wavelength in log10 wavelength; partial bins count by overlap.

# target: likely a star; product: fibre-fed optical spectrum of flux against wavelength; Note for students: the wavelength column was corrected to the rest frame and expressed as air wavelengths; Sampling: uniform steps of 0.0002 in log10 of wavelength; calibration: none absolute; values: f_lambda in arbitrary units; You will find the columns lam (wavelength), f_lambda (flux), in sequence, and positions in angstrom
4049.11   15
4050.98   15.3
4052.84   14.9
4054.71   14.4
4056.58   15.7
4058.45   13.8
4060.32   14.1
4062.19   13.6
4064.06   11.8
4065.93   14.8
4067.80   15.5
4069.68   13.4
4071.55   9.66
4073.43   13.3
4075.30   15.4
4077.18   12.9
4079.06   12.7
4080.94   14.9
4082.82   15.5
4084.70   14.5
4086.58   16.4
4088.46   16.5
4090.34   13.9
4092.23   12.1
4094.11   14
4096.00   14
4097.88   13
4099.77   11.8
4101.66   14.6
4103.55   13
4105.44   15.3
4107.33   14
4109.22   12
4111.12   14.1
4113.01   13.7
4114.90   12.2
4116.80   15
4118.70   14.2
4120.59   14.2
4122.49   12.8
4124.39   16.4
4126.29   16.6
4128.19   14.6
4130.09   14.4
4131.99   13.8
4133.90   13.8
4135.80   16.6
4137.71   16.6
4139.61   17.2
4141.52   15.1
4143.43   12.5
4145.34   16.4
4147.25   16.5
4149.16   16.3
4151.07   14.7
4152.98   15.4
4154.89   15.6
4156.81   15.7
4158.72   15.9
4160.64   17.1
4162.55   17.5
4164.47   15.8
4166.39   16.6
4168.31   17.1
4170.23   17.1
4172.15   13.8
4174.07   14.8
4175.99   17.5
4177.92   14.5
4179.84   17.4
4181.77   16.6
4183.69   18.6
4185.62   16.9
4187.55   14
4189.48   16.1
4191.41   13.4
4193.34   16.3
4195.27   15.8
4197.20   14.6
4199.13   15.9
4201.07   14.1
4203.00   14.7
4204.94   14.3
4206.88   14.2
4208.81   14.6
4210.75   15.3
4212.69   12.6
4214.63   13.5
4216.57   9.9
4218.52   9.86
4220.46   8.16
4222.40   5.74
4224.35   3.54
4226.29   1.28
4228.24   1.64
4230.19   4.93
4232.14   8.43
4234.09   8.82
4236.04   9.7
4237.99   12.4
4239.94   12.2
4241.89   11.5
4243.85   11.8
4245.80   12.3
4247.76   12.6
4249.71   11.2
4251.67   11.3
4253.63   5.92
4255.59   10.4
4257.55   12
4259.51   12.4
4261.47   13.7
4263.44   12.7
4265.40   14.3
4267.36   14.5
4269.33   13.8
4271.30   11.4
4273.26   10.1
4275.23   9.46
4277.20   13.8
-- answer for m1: -0.18 mag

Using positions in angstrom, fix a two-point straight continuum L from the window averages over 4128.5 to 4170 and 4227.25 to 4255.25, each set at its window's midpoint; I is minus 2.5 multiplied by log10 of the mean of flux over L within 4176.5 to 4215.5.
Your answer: -0.20 mag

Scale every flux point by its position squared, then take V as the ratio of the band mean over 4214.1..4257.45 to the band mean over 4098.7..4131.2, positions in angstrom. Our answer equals 0.7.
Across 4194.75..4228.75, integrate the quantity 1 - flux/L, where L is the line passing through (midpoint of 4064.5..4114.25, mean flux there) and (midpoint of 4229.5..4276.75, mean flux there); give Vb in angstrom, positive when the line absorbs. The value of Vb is 2.3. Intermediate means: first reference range 13.9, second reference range 11.2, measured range 11.2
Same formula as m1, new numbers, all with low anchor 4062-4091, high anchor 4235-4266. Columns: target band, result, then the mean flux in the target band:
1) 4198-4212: -0.196 mag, 14.7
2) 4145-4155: -0.210 mag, 15.8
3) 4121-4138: -0.127 mag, 15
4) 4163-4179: -0.245 mag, 16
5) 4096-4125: -0.012 mag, 13.7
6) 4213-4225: 0.343 mag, 8.81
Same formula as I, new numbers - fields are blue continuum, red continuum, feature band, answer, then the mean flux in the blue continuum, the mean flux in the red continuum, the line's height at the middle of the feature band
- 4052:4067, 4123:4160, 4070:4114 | 0.067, 14.1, 15.5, 14.7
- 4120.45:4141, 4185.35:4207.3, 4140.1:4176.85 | -0.053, 15.2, 15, 15.1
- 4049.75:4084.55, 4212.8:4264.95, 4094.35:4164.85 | -0.197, 14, 9.64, 12.4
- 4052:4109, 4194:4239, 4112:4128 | -0.112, 14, 10.6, 13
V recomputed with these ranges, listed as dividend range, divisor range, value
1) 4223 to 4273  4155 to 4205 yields 0.66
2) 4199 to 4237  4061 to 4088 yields 0.76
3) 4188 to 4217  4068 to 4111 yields 1.10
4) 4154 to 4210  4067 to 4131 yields 1.17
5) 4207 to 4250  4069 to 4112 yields 0.75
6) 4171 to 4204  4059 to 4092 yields 1.18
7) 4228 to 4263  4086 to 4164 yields 0.75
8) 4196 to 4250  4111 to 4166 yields 0.73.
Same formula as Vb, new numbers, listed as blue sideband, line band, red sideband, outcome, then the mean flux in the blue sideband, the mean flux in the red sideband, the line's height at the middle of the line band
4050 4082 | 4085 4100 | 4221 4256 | -1.14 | 13.9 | 8.62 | 13.1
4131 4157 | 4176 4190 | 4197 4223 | -2.59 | 15.4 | 12.7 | 13.8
